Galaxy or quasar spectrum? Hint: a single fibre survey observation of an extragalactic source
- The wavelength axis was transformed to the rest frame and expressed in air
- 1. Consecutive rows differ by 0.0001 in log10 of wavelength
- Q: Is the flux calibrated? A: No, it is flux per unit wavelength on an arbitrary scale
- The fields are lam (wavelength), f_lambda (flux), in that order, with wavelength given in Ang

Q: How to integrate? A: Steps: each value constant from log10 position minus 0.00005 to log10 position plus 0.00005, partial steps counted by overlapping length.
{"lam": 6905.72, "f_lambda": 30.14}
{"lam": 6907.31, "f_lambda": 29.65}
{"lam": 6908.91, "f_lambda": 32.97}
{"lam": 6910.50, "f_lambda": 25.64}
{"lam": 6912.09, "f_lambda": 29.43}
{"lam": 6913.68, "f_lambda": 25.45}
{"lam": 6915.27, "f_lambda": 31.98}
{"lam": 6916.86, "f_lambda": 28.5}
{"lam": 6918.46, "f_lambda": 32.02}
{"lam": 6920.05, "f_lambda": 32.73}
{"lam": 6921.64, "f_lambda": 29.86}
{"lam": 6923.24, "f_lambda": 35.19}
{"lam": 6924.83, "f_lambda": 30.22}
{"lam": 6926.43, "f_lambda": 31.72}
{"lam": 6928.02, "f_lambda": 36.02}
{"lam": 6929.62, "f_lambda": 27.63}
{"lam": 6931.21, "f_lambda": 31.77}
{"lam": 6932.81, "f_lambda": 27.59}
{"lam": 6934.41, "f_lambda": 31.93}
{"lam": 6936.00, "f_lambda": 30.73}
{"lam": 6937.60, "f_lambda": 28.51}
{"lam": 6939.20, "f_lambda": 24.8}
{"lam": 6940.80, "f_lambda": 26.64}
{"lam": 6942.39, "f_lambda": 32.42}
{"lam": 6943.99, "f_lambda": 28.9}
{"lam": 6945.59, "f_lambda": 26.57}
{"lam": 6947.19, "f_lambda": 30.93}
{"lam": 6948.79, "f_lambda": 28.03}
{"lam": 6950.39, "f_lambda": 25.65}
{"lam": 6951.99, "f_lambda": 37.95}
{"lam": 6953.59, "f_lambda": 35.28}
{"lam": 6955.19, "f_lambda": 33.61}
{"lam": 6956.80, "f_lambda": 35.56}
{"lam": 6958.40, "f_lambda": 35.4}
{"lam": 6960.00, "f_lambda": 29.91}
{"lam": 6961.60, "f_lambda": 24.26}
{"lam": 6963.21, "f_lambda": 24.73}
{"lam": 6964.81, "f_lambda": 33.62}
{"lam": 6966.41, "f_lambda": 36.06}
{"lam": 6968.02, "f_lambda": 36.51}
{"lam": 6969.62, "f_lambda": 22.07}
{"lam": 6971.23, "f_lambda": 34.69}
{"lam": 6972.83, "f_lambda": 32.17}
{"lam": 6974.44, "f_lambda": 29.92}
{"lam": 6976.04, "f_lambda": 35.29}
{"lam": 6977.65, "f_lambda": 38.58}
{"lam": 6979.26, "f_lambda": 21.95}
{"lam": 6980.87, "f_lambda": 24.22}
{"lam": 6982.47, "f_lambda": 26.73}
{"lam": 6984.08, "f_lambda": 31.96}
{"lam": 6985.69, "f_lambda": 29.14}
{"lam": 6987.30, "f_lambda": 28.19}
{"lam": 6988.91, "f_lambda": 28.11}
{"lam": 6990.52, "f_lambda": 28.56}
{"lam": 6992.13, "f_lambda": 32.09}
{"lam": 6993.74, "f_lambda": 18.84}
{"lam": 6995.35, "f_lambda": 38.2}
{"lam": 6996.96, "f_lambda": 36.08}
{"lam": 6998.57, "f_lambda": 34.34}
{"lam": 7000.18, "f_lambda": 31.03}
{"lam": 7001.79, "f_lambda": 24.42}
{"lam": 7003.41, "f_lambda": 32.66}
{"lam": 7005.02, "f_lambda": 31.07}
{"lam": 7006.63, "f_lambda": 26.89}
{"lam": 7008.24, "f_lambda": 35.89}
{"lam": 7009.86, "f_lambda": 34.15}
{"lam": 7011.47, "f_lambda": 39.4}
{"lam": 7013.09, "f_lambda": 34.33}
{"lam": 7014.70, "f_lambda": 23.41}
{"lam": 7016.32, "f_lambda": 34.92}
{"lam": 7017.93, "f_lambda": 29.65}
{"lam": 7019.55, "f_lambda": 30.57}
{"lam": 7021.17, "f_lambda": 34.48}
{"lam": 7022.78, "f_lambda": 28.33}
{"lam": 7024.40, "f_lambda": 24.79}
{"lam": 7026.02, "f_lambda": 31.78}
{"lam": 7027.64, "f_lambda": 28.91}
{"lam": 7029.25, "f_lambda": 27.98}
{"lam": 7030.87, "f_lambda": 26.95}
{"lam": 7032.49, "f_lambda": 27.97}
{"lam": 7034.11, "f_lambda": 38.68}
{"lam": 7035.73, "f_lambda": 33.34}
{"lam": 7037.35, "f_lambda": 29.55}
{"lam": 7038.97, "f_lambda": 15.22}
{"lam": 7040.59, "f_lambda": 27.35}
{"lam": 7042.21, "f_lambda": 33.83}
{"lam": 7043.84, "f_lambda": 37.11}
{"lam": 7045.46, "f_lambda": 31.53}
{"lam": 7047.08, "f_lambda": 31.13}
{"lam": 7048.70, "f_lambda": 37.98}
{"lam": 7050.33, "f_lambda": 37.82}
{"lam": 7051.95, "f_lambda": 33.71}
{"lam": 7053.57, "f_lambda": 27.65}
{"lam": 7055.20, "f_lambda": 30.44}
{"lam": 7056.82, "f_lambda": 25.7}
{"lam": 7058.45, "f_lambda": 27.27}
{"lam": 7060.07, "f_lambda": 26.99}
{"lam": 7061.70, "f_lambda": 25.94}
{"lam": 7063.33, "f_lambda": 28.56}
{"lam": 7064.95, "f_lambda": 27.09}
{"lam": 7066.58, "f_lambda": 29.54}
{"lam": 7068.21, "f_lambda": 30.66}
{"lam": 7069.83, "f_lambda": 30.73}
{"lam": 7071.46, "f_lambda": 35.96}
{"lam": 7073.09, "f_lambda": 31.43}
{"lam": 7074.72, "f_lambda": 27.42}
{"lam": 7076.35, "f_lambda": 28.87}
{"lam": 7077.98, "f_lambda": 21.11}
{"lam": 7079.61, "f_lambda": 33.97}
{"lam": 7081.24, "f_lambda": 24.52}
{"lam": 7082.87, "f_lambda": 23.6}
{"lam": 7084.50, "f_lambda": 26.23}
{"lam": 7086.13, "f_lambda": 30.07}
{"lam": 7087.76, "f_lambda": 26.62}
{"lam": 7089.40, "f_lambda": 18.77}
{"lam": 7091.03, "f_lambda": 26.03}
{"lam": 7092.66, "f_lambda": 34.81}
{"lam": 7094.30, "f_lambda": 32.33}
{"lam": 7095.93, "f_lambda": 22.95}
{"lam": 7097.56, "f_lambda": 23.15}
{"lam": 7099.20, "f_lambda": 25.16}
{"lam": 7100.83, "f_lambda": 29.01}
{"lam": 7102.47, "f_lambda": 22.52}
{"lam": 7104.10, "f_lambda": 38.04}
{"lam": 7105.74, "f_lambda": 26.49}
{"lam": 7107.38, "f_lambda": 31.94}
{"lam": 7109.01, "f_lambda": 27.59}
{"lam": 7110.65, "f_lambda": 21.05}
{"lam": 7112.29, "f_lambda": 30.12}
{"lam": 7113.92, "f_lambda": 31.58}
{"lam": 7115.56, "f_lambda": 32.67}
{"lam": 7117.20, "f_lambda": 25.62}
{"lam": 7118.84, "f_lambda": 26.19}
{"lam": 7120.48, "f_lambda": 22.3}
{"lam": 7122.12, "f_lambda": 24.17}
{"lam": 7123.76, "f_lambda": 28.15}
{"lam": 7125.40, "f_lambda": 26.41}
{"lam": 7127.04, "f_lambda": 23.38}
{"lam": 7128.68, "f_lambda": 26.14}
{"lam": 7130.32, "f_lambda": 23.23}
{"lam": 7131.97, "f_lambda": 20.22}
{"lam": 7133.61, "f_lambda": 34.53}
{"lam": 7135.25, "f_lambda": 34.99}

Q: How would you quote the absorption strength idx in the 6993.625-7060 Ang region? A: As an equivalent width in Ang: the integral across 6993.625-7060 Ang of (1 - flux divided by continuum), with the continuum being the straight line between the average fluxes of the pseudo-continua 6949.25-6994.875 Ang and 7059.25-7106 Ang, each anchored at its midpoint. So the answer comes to -4.0 Ang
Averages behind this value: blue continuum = 30.4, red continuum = 27.9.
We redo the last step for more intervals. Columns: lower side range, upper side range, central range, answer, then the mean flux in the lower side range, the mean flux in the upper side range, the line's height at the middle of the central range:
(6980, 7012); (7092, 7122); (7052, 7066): 0.6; 30.5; 27.8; 29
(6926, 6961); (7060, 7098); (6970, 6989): 0.0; 30.8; 27.9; 30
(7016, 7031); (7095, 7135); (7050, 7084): -0.5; 29.8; 26.9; 28.4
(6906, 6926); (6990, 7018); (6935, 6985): 0.8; 30.3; 31.5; 30.9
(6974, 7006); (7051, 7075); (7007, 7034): -1.1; 30.1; 29.4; 29.8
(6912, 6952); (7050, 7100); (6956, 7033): -3.7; 30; 28.1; 29.2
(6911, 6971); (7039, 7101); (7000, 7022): -1.5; 30.6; 28.8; 29.6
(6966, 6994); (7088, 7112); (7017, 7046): -1.2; 29.8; 27.2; 28.7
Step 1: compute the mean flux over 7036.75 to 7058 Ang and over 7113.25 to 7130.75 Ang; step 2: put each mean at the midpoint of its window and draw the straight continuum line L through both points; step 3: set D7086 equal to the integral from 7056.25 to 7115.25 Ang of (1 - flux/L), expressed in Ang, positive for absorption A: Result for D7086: 1.0 Ang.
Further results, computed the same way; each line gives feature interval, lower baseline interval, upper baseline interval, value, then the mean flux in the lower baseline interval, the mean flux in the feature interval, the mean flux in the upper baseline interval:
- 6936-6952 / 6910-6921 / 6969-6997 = 0.5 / 29.5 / 28.7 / 29.7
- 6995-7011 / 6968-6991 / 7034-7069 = -1.4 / 29.7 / 32.5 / 30.1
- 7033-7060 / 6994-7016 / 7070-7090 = -1.2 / 32.2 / 31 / 27.6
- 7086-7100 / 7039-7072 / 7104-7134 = 0.9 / 30.4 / 26.5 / 27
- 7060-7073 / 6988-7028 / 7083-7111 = -0.5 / 30.9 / 29.7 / 27.2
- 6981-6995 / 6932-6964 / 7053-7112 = 0.6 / 30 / 28.1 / 27.8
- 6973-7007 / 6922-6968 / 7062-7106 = -0.1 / 30.9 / 30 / 28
